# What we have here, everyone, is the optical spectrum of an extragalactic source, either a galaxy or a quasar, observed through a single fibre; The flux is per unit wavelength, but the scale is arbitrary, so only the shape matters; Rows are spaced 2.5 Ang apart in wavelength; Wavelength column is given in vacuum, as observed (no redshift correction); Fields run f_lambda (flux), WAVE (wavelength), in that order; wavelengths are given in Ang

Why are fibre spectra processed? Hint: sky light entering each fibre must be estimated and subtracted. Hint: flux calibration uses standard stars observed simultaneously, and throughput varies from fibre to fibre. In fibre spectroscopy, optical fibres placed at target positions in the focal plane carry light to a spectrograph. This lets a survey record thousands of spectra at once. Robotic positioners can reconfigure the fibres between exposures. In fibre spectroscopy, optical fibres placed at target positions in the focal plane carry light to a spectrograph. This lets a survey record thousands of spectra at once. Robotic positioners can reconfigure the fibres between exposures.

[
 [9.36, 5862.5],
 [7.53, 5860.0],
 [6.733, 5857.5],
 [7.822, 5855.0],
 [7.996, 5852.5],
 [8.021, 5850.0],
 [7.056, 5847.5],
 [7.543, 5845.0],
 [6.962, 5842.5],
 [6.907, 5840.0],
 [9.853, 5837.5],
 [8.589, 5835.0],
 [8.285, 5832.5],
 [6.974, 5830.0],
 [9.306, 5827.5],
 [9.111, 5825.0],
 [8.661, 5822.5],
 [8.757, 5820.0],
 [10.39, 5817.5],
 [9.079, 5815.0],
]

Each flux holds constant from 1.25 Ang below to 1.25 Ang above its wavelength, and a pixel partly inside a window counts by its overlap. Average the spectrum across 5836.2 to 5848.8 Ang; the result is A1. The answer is 7.67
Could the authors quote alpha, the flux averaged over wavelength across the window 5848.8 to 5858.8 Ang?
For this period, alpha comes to 7.64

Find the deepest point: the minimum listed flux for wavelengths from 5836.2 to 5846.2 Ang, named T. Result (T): 6.907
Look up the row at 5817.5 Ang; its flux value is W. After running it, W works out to 10.39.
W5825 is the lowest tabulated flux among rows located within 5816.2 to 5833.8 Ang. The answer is 6.974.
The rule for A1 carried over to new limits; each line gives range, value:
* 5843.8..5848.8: 7.3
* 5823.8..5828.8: 9.19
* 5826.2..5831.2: 8.16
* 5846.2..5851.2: 7.53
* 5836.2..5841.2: 8.4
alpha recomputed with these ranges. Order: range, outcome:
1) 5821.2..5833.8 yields 8.47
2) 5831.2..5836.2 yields 8.42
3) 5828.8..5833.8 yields 7.65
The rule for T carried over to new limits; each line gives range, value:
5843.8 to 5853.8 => 7.056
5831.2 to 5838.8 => 8.285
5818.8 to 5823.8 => 8.661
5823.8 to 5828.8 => 9.111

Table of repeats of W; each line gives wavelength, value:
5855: 7.822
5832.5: 8.285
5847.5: 7.056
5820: 8.757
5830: 6.974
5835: 8.589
